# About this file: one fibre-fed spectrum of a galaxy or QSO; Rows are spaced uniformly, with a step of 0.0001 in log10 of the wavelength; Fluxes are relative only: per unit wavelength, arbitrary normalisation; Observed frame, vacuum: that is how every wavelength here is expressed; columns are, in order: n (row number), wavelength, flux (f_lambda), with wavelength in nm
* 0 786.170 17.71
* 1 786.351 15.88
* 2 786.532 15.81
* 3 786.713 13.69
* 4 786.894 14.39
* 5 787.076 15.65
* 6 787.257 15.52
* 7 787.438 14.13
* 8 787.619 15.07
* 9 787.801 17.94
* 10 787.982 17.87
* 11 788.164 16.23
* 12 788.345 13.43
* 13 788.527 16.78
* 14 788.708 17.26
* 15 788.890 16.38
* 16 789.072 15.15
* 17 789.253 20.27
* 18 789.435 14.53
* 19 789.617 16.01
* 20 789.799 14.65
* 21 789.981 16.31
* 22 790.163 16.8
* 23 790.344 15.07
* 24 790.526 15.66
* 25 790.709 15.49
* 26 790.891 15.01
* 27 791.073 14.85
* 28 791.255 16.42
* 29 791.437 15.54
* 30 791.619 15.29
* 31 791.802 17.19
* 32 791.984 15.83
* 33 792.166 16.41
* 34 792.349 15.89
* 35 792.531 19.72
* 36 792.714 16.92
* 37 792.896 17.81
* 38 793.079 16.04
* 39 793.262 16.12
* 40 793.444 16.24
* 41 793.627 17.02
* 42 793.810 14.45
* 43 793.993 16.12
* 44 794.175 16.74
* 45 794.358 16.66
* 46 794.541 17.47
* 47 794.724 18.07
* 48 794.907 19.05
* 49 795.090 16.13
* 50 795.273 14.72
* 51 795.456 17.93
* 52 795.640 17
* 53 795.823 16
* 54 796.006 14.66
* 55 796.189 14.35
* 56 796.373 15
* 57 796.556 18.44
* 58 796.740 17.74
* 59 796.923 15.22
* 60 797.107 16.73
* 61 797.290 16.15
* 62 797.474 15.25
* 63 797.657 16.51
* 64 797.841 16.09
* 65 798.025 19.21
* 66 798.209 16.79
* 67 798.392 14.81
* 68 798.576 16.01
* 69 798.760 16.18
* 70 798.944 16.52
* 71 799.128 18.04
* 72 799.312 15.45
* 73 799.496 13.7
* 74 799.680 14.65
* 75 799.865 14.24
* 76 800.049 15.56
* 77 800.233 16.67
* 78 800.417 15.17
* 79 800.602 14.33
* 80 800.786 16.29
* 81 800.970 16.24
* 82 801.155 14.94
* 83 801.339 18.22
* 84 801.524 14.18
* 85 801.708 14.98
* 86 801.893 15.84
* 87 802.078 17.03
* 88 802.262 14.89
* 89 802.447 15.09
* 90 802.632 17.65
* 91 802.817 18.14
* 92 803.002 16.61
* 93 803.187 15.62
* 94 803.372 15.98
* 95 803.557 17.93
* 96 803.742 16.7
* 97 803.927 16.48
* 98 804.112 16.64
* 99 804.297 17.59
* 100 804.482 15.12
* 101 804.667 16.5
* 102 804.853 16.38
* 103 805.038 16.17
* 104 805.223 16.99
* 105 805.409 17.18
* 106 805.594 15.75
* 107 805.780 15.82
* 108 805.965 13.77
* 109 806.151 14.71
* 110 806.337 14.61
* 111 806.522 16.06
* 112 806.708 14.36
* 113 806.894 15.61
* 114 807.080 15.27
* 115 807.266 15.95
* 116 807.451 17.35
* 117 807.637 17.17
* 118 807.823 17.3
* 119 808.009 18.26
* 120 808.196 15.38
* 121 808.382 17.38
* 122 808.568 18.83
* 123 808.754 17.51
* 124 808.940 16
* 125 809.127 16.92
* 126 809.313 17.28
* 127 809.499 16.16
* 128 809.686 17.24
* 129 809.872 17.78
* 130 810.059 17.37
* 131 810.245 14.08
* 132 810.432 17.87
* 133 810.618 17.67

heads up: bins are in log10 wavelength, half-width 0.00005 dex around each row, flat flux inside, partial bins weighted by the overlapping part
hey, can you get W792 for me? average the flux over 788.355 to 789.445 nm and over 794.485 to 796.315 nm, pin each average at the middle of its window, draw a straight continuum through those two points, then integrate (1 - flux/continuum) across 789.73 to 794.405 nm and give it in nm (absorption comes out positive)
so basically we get 0.11 nm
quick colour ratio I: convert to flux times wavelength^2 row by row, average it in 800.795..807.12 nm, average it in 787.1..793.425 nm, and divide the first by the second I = 1.03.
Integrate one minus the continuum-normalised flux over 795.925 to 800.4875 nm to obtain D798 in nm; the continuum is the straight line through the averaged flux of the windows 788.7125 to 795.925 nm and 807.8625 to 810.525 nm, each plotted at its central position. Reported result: 0.17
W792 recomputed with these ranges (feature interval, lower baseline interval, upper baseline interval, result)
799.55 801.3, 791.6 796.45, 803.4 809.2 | 0.11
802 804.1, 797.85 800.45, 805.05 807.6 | -0.10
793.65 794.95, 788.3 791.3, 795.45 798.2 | -0.05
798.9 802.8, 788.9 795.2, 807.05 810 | 0.23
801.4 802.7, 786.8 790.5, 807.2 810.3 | 0.07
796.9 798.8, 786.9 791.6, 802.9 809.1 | -0.02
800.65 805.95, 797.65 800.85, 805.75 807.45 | -0.26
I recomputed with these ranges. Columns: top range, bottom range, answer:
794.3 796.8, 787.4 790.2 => 1.04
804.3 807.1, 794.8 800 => 0.99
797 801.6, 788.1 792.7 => 1.01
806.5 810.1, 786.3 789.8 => 1.11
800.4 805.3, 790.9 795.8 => 1.00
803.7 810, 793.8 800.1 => 1.04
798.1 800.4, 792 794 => 0.96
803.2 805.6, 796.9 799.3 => 1.02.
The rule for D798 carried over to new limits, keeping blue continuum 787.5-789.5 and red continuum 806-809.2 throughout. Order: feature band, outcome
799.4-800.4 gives 0.09 nm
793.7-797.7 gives 0.00 nm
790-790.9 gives 0.04 nm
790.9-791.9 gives 0.04 nm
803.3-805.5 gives -0.04 nm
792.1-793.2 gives -0.05 nm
